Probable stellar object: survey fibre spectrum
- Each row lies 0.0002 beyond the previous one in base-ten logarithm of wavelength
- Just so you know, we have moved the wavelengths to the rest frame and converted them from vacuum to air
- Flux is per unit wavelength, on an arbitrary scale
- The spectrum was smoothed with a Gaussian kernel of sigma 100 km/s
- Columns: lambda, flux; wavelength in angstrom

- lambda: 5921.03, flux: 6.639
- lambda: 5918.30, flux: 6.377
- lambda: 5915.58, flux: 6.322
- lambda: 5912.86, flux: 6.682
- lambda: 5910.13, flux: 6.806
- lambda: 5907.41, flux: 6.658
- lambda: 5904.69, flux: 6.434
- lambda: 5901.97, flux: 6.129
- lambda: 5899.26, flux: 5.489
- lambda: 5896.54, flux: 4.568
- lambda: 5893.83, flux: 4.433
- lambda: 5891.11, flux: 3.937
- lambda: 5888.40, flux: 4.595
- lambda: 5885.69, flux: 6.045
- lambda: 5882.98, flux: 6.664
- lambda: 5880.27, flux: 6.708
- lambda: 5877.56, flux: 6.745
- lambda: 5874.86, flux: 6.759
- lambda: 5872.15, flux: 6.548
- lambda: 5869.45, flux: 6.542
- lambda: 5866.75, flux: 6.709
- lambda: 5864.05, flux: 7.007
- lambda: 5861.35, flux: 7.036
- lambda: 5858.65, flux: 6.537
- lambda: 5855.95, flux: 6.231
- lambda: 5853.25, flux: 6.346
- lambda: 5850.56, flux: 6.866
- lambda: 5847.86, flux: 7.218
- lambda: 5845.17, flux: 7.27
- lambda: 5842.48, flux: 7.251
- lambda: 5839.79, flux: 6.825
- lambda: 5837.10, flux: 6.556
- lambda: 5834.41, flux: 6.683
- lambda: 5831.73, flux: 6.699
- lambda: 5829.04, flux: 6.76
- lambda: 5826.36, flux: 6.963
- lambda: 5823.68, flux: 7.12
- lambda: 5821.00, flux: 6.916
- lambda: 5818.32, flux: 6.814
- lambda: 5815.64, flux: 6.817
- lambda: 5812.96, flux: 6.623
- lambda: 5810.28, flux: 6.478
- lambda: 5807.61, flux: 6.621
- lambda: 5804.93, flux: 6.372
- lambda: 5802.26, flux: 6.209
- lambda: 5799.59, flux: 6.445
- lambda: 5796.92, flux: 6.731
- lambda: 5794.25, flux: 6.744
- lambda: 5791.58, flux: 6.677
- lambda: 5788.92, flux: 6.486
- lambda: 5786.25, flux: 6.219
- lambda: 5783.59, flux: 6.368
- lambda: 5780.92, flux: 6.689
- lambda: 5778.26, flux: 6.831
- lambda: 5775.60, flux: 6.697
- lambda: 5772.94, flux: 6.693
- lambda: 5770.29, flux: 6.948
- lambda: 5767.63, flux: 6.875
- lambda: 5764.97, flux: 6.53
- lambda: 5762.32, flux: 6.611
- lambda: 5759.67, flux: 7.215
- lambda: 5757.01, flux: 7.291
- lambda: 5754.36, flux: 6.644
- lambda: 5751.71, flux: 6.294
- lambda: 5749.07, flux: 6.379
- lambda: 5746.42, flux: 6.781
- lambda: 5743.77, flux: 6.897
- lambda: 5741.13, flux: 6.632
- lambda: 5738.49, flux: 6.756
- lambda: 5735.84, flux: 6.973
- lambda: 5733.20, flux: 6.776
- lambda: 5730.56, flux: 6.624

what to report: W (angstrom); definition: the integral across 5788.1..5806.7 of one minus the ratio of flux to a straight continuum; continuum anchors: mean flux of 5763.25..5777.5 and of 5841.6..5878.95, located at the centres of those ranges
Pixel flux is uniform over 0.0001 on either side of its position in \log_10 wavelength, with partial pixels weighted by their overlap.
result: 0.64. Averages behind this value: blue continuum 6.75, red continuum 6.78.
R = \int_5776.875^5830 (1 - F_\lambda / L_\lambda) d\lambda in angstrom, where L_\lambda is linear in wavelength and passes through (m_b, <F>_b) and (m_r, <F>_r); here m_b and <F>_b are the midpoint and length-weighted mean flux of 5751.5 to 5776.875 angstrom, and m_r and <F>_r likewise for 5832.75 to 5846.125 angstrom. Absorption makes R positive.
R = 1.64 angstrom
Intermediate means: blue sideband 6.8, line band 6.64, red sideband 6.9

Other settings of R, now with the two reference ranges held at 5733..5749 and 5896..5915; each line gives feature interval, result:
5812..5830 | -1.1 angstrom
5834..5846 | -0.9 angstrom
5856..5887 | -1.7 angstrom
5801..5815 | 0.1 angstrom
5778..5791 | 0.2 angstrom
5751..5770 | -0.3 angstrom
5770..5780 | -0.2 angstrom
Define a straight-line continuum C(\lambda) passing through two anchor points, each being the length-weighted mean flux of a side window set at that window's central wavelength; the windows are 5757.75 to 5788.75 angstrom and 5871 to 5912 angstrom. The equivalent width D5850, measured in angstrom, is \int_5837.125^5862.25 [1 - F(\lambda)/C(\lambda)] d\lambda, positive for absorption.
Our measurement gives -2.6 angstrom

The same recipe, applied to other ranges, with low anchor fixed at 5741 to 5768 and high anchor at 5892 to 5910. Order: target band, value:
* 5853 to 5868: -1.79 angstrom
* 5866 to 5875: -1.13 angstrom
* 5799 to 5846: -3.86 angstrom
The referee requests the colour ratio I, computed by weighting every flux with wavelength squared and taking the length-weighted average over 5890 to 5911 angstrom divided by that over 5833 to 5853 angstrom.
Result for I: 0.82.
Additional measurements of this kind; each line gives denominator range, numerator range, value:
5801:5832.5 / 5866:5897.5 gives 0.89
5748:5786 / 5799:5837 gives 1.01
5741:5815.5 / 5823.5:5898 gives 0.99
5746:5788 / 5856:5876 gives 1.04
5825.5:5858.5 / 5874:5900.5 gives 0.83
